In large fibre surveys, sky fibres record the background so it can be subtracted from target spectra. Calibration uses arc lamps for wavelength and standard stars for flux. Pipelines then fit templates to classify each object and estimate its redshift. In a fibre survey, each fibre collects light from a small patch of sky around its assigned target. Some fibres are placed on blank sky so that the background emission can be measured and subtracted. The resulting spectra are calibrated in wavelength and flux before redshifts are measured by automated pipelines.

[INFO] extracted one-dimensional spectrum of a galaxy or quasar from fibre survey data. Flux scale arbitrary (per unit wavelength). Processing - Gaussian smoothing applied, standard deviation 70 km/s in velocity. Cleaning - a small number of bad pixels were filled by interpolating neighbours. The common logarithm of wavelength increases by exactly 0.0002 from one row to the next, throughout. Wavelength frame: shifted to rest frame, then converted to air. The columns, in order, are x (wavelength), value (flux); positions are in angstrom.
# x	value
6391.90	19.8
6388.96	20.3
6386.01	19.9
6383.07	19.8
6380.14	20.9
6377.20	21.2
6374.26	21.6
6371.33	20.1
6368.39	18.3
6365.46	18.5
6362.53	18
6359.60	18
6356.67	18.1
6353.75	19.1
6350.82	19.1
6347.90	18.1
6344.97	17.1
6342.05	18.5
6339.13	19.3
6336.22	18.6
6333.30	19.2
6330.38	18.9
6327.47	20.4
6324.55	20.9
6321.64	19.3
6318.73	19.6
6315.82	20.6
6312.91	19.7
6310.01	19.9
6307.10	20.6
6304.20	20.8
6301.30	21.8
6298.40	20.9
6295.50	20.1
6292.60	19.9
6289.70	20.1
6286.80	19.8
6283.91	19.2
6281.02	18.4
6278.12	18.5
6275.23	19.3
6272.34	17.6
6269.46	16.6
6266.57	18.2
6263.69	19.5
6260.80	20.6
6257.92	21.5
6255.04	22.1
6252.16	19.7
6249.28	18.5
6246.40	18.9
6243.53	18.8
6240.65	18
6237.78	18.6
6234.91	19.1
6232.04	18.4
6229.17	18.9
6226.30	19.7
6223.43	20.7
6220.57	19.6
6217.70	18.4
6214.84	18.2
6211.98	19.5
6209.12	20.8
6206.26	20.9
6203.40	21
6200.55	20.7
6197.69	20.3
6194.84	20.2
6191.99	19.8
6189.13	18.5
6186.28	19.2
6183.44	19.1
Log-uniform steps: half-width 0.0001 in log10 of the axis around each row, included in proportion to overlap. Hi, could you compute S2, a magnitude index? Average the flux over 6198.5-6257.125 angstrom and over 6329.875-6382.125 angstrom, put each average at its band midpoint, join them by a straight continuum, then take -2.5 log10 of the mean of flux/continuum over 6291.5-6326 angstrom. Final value -0.06 mag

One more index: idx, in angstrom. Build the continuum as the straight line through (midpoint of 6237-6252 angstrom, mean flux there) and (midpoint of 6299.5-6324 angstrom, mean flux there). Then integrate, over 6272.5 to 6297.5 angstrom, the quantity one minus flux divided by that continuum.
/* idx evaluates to 0.4 angstrom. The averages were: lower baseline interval 18.7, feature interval 19.3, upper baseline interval 20.3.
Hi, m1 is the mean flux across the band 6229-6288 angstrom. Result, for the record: 19.1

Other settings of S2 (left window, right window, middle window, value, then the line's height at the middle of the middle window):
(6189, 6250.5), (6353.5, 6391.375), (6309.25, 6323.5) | -0.019 mag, 19.5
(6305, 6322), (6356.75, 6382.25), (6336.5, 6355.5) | 0.067 mag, 19.7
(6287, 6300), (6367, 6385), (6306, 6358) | 0.054 mag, 20.3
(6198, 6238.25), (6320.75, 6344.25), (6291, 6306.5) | -0.069 mag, 19.4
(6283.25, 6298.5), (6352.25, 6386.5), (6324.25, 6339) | 0.012 mag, 19.7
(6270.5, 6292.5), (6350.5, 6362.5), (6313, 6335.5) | -0.062 mag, 18.7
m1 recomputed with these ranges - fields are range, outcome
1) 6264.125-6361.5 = 19.3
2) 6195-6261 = 19.7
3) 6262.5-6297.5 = 19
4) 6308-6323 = 19.9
